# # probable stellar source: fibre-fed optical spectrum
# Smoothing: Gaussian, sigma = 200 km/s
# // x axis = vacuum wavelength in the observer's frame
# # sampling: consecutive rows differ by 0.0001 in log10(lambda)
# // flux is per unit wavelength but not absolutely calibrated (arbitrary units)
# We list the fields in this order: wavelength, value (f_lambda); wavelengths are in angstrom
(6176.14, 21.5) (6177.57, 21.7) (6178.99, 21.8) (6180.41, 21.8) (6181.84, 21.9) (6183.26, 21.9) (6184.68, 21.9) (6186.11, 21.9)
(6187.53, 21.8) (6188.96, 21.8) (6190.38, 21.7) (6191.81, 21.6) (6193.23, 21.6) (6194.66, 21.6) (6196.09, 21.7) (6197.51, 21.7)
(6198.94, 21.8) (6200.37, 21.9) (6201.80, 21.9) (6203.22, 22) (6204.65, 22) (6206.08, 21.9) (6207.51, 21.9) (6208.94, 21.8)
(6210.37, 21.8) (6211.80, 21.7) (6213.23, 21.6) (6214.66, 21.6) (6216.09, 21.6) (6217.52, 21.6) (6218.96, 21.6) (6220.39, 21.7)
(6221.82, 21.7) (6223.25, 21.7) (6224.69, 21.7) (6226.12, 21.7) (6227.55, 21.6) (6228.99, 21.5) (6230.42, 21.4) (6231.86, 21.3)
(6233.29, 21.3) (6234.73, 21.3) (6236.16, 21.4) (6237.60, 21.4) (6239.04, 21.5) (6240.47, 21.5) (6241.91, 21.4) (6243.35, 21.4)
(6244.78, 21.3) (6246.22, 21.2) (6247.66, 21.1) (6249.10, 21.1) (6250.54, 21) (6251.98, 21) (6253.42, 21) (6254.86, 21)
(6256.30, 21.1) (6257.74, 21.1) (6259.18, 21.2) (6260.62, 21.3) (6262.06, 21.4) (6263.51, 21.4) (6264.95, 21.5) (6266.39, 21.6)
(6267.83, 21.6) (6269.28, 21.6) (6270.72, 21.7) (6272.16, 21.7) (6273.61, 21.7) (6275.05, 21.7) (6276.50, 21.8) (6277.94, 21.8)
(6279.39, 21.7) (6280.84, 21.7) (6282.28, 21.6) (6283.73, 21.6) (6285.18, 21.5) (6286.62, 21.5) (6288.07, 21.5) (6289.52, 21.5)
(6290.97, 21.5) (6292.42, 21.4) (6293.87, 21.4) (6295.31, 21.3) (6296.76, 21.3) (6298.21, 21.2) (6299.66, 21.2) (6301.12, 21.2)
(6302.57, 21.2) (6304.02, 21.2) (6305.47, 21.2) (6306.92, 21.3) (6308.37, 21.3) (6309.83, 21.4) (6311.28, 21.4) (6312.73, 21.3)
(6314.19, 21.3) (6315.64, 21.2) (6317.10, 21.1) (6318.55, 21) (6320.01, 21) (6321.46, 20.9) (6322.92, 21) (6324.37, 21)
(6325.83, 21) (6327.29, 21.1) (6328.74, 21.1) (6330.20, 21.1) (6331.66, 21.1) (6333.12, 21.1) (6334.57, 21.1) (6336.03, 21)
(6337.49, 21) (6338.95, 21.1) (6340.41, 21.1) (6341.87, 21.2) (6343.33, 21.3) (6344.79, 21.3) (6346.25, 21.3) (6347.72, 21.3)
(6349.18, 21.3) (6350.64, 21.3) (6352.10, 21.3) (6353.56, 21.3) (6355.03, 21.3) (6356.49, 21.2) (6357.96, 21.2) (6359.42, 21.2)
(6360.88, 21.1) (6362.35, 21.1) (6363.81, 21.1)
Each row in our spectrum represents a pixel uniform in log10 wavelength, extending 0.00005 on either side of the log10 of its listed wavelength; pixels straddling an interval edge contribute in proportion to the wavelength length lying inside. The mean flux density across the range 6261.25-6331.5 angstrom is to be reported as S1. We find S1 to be 21.4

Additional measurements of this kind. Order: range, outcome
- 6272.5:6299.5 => 21.5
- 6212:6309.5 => 21.4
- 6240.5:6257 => 21.2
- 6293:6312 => 21.3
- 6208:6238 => 21.6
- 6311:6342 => 21.1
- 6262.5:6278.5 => 21.6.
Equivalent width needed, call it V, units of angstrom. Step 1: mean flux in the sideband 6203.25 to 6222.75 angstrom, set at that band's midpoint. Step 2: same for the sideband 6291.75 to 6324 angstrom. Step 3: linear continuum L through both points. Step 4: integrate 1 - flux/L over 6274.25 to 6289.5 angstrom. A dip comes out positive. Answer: -0.19 angstrom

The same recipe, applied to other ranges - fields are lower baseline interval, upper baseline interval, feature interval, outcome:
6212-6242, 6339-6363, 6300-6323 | 0.1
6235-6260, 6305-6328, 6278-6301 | -0.3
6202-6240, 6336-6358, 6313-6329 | 0.2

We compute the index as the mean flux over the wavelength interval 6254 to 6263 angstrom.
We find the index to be 21.2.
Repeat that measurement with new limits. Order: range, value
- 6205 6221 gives 21.7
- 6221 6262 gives 21.3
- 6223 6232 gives 21.6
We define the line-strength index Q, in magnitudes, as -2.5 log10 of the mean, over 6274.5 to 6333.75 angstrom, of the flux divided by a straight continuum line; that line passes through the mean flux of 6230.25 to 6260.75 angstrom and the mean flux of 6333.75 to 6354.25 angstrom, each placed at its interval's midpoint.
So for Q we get 0.00 mag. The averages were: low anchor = 21.2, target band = 21.3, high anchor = 21.2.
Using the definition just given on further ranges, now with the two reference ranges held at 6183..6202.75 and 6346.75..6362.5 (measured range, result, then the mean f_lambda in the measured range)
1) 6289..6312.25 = 0.01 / 21.3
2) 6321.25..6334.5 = 0.01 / 21.1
